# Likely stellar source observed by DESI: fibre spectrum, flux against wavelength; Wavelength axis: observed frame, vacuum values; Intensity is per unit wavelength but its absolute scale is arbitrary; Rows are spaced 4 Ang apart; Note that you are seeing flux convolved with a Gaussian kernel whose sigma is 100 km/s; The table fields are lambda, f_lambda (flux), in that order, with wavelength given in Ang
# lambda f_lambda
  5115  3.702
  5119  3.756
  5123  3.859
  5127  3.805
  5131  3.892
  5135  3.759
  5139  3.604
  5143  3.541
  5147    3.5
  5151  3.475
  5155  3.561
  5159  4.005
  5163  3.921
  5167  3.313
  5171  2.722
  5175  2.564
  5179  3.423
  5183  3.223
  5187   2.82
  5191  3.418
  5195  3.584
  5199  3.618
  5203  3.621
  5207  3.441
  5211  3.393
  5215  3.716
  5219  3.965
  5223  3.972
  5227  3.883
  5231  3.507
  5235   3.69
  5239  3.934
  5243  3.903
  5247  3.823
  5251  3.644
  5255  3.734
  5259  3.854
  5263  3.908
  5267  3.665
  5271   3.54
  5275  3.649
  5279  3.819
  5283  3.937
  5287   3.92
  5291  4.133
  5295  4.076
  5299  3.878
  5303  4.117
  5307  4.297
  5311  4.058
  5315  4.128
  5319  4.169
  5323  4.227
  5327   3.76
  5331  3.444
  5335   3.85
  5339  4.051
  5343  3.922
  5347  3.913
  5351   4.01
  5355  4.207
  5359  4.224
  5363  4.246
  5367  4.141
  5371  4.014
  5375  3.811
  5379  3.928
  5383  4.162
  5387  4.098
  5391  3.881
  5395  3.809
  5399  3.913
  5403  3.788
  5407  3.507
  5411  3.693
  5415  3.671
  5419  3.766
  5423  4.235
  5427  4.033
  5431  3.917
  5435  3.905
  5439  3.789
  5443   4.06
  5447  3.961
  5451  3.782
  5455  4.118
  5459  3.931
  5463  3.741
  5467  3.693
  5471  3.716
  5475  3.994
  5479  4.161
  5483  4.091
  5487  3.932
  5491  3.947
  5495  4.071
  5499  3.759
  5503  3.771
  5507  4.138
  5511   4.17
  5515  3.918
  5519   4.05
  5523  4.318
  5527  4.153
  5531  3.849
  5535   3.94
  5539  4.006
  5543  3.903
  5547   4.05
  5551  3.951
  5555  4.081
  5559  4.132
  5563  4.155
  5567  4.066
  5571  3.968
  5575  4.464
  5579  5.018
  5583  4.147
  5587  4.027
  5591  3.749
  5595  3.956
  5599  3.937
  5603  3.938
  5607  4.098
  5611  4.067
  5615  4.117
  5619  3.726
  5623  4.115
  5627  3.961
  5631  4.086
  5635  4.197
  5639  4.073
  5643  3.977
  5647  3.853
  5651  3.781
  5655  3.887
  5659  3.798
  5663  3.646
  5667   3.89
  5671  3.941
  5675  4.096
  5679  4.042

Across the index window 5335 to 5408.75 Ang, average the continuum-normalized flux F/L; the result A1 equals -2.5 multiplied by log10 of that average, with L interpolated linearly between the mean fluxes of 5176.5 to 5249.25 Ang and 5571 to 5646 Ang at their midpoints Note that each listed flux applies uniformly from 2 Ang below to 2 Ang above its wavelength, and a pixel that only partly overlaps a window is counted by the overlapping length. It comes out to -0.05 mag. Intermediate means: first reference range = 3.6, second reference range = 4.09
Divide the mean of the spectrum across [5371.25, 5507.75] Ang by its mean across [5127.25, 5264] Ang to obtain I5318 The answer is 1.1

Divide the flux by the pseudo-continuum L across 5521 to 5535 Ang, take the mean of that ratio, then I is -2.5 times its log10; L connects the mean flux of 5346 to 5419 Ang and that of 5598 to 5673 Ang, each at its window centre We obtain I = -0.04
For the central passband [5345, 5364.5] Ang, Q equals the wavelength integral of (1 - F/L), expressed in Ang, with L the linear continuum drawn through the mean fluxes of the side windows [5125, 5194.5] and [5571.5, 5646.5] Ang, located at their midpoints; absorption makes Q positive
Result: -2.1 Ang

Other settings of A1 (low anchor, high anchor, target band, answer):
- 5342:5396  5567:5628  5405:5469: 0.05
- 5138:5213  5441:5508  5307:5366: -0.10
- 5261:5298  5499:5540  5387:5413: 0.04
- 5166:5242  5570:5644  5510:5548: -0.02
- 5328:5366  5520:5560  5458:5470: 0.07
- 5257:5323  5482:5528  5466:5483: 0.02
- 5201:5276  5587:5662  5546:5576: -0.05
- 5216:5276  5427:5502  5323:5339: 0.01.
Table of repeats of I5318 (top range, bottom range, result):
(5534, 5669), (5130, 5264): 1.12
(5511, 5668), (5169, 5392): 1.06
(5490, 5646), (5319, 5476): 1.03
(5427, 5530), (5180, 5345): 1.05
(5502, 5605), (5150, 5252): 1.15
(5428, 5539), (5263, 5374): 1.00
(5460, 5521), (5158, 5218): 1.16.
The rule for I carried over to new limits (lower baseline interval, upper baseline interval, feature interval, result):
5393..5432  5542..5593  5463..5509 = 0.01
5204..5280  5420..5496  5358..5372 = -0.08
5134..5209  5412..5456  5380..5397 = -0.04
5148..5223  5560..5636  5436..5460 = -0.02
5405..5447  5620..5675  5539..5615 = -0.05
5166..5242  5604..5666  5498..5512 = -0.04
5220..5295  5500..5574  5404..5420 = 0.08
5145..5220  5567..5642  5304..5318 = -0.15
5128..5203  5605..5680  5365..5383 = -0.09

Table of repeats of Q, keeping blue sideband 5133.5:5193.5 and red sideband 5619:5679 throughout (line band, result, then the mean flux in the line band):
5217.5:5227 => -1.4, 3.95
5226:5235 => -0.5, 3.67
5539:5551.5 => -0.5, 3.98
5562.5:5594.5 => -2.7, 4.19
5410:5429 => -1.1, 3.89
